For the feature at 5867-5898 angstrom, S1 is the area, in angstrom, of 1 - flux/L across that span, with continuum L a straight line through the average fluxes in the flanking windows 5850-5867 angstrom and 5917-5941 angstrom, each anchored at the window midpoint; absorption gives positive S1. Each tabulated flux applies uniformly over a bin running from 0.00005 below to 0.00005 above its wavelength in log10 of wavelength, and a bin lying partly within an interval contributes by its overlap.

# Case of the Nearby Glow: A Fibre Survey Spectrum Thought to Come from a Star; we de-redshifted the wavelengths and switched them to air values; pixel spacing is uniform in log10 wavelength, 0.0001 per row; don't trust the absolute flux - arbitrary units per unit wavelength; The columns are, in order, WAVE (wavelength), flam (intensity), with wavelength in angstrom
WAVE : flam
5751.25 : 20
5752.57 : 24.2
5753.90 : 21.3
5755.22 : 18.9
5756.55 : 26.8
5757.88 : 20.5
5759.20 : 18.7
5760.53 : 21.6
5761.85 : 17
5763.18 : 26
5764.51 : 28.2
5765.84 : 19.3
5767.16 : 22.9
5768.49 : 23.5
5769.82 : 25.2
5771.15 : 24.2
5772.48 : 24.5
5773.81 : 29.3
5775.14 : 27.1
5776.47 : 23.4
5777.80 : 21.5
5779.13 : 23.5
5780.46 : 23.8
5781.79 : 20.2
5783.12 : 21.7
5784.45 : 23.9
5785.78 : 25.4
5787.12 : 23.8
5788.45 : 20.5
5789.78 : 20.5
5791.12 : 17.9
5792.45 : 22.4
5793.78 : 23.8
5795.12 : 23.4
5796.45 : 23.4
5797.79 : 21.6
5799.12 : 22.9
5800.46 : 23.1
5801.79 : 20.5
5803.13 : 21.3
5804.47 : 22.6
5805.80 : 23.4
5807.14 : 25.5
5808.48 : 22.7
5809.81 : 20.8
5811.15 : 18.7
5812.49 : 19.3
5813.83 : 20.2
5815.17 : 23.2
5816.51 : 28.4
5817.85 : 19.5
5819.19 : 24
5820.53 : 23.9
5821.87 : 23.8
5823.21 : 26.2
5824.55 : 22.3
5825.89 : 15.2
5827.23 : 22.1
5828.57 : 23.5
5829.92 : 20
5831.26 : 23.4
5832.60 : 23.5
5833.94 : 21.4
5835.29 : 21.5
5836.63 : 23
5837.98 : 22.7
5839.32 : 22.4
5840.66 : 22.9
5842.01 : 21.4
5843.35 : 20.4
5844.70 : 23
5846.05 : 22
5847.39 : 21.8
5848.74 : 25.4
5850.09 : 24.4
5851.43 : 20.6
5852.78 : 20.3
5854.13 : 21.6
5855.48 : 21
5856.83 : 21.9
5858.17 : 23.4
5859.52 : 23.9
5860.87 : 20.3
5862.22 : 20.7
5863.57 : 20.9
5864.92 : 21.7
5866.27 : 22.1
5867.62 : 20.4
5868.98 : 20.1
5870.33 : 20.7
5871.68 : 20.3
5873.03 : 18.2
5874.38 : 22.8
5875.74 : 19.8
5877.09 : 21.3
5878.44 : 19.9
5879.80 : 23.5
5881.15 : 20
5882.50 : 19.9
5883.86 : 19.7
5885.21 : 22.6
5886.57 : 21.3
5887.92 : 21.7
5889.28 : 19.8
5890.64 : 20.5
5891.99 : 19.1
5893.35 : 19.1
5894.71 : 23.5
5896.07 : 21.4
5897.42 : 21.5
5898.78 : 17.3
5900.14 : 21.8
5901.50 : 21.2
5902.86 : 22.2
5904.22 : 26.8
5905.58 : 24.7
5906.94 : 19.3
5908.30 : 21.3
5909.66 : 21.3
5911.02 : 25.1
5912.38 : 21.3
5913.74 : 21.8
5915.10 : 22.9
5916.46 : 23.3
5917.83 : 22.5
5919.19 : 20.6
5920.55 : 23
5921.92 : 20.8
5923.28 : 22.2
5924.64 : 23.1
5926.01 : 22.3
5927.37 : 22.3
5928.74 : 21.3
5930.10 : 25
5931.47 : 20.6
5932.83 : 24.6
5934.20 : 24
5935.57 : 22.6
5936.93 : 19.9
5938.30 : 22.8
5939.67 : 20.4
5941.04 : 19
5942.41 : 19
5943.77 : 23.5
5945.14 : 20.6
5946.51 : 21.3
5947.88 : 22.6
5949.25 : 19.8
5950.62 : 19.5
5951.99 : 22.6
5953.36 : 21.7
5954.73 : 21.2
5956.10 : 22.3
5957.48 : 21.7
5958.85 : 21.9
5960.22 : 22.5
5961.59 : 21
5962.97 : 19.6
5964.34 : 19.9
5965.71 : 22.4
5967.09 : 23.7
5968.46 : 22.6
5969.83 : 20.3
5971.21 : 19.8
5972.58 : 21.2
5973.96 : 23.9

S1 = 1.5 angstrom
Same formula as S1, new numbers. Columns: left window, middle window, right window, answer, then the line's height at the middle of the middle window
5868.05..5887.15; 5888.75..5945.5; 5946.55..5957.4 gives -2.0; 21.1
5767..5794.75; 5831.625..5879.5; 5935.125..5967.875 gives 1.6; 22.4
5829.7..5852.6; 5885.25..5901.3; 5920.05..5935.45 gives 1.3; 22.5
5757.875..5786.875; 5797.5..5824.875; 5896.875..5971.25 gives 0.4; 23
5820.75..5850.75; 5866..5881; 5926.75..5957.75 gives 0.9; 22.1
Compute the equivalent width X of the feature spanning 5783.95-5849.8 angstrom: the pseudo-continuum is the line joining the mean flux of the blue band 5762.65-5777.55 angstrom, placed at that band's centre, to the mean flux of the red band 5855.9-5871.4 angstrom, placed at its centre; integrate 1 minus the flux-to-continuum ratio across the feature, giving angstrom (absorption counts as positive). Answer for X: 2.08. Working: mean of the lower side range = 24.8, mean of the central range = 22.3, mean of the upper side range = 21.4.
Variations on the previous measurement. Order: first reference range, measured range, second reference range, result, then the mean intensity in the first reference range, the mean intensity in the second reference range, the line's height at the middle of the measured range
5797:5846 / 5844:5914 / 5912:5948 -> 2.0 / 22.2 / 22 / 22.1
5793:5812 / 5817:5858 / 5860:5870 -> -1.2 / 22.4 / 20.9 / 21.6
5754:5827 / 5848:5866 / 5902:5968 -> 0.2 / 22.6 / 22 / 22.3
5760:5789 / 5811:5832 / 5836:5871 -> 0.3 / 23.5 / 21.9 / 22.5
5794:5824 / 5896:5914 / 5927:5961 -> 0.0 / 22.7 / 21.7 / 22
